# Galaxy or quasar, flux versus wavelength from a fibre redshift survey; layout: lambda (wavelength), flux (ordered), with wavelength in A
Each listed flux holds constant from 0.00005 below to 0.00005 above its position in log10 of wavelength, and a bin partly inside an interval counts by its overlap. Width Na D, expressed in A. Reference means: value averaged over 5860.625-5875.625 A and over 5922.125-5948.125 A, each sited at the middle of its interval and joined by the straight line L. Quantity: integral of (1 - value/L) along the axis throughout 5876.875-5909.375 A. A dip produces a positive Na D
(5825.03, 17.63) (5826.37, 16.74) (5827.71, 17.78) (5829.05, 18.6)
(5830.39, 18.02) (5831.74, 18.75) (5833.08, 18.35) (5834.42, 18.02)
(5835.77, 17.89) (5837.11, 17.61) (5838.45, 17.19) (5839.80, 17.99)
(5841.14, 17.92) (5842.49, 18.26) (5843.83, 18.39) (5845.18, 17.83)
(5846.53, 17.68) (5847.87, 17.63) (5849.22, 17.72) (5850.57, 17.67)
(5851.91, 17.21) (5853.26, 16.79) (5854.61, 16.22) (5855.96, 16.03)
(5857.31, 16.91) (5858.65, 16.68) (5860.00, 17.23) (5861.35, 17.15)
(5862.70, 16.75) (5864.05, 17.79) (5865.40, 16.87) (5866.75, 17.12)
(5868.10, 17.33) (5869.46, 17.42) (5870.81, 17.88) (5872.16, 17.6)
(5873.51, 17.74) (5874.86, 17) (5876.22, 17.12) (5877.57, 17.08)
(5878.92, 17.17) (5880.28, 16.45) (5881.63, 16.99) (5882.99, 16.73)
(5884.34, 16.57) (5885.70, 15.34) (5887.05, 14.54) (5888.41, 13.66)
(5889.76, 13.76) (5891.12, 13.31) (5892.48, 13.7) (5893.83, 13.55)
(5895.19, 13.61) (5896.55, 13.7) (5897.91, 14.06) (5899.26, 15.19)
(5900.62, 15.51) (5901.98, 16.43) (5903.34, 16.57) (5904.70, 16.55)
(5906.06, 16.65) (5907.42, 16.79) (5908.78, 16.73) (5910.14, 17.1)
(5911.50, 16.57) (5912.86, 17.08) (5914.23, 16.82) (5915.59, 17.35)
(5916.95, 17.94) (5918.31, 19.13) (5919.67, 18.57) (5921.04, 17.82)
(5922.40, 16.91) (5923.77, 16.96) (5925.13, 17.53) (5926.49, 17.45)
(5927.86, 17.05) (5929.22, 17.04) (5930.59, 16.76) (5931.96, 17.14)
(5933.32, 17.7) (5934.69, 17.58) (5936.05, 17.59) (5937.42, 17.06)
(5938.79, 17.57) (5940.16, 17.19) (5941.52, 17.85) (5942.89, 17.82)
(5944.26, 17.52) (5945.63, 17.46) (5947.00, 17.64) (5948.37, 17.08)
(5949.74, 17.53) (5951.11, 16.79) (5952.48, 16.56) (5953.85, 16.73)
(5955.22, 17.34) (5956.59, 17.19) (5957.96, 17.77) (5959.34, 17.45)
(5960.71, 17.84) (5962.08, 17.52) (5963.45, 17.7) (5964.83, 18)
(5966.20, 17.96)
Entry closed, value 3.6 A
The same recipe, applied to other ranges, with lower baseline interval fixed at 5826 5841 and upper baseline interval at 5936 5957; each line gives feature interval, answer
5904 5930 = 0.3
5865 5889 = 1.3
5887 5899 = 2.6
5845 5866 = 0.8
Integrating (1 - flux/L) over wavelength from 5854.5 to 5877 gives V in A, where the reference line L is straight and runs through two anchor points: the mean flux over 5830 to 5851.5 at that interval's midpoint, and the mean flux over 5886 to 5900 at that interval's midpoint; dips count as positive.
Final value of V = -1.6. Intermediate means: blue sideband 17.9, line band 17.1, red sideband 14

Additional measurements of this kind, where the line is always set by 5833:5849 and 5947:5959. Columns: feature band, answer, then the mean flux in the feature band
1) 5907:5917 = 0.24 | 17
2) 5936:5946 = -0.16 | 17.5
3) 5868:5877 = 0.12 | 17.4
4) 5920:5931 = 0.06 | 17.2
